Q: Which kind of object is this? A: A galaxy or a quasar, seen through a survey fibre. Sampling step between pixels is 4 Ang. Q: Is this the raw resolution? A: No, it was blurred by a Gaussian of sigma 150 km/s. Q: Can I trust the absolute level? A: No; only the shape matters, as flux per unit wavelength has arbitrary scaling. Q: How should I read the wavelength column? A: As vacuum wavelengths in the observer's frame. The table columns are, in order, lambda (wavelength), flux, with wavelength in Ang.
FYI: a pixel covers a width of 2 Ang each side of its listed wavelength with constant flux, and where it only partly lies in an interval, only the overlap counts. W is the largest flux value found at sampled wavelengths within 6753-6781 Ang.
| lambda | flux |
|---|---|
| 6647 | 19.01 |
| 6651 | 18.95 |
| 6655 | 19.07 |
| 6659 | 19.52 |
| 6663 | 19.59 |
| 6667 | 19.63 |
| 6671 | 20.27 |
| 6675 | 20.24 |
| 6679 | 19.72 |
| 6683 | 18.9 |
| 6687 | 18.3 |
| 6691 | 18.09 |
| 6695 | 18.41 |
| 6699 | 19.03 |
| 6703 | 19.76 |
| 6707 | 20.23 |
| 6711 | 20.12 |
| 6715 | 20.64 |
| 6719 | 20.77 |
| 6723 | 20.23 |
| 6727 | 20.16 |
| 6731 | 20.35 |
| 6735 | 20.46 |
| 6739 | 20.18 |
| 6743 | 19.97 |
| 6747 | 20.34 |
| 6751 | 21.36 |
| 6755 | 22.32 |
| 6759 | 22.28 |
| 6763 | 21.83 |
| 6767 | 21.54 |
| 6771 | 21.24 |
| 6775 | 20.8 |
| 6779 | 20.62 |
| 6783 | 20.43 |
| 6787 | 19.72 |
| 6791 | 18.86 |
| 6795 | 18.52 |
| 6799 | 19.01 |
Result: 22.32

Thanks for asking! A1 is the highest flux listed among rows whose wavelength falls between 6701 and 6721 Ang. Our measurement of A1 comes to 20.77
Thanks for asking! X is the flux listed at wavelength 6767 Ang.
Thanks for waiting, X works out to 21.54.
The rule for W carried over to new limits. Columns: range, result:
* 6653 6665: 19.59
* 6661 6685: 20.27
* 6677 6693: 19.72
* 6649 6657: 19.07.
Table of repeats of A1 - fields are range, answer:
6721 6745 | 20.46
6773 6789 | 20.8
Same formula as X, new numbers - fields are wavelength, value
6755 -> 22.32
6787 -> 19.72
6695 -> 18.41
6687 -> 18.3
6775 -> 20.8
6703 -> 19.76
